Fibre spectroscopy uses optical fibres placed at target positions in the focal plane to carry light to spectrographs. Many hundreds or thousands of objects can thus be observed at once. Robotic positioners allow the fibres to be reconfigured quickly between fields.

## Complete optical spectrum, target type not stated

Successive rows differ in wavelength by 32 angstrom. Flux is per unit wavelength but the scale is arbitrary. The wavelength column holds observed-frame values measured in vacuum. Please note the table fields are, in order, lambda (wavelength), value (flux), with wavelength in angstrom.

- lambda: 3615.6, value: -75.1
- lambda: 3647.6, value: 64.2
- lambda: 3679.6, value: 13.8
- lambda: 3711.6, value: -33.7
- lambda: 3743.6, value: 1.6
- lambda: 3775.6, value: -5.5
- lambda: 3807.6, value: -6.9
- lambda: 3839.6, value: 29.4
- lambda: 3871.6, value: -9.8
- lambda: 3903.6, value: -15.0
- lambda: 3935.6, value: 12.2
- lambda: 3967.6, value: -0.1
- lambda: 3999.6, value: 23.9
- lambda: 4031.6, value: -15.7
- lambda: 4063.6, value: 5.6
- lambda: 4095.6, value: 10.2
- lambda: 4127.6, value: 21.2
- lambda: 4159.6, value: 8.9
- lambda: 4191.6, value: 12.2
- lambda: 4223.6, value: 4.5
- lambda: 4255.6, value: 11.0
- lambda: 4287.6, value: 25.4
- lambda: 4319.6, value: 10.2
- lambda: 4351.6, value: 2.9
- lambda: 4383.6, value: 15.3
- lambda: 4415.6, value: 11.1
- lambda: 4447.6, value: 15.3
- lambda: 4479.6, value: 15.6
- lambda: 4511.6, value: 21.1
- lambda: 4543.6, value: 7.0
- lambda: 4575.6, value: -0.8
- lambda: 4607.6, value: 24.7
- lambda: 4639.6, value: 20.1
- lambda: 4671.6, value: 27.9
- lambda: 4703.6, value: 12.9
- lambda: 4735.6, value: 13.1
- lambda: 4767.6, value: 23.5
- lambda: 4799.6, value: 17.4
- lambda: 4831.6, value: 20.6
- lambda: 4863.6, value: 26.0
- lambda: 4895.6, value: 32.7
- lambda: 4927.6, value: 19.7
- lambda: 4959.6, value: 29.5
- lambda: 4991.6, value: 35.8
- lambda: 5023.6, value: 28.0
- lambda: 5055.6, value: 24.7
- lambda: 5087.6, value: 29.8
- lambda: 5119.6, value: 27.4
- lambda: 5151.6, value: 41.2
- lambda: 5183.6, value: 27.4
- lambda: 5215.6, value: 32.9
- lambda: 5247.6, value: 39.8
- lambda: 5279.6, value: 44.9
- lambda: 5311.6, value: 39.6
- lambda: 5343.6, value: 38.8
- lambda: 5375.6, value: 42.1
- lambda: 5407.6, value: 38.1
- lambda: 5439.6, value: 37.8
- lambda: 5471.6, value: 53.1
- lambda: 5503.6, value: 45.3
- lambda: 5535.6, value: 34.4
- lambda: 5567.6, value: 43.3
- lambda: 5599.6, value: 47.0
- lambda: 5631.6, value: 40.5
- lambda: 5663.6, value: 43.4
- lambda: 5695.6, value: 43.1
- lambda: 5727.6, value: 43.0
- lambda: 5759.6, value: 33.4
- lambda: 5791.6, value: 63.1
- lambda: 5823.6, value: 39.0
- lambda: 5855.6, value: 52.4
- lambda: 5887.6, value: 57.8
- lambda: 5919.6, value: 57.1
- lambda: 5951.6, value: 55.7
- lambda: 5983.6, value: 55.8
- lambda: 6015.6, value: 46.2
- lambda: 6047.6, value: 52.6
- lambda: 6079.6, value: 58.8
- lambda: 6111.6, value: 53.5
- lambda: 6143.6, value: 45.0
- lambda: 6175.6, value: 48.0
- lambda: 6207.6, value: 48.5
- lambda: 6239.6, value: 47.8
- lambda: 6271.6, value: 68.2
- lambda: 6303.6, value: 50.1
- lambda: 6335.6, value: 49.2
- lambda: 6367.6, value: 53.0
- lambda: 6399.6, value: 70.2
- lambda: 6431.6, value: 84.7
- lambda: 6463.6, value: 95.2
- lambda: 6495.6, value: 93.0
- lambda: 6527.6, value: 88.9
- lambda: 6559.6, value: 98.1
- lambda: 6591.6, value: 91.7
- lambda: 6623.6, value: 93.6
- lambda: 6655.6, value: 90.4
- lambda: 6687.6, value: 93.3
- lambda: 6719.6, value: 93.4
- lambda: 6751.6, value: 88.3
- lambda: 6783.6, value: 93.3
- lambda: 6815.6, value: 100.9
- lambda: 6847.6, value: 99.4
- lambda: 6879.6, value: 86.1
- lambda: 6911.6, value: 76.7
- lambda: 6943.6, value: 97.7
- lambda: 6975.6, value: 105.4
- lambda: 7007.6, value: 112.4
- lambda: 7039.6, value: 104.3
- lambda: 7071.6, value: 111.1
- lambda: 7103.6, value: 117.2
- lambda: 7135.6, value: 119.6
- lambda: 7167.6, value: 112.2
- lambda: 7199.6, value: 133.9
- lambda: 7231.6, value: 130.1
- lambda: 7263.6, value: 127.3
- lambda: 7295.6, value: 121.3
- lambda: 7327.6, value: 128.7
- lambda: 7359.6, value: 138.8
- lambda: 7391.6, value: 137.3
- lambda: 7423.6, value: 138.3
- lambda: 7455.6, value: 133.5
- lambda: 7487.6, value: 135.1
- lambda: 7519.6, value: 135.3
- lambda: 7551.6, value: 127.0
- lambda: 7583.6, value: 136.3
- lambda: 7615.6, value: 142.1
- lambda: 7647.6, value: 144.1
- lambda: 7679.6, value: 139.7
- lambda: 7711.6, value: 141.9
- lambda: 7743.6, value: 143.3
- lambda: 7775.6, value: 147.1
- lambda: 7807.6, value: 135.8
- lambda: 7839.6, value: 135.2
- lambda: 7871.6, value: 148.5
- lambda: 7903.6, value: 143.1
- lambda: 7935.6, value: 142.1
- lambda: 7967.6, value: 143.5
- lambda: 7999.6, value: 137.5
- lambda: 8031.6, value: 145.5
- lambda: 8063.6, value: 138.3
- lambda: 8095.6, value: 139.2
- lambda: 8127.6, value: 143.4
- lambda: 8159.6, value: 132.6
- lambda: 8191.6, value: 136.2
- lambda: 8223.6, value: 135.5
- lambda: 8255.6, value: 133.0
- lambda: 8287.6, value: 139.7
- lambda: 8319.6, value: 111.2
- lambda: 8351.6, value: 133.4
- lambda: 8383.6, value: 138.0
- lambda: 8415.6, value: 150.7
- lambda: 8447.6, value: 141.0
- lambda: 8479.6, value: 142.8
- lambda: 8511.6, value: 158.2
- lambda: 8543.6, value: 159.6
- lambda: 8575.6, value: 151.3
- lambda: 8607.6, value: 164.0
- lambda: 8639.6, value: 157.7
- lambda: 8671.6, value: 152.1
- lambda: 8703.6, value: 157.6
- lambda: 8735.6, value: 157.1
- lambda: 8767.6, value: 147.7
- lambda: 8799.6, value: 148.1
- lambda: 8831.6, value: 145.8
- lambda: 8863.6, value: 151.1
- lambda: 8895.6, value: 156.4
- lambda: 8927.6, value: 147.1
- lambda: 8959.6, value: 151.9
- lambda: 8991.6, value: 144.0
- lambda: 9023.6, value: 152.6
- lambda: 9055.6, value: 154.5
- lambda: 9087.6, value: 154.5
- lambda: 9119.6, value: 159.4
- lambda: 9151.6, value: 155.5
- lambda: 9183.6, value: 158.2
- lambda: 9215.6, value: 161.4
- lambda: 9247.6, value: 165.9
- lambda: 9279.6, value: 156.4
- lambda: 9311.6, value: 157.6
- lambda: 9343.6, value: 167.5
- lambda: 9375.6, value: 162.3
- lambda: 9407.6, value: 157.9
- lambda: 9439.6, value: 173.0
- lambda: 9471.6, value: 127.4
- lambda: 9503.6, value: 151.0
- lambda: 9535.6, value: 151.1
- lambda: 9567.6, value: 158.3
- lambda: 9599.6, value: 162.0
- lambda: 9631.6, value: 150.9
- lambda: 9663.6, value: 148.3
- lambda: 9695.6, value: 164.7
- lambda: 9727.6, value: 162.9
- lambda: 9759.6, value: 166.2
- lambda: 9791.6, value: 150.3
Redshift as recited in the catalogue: 0.607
